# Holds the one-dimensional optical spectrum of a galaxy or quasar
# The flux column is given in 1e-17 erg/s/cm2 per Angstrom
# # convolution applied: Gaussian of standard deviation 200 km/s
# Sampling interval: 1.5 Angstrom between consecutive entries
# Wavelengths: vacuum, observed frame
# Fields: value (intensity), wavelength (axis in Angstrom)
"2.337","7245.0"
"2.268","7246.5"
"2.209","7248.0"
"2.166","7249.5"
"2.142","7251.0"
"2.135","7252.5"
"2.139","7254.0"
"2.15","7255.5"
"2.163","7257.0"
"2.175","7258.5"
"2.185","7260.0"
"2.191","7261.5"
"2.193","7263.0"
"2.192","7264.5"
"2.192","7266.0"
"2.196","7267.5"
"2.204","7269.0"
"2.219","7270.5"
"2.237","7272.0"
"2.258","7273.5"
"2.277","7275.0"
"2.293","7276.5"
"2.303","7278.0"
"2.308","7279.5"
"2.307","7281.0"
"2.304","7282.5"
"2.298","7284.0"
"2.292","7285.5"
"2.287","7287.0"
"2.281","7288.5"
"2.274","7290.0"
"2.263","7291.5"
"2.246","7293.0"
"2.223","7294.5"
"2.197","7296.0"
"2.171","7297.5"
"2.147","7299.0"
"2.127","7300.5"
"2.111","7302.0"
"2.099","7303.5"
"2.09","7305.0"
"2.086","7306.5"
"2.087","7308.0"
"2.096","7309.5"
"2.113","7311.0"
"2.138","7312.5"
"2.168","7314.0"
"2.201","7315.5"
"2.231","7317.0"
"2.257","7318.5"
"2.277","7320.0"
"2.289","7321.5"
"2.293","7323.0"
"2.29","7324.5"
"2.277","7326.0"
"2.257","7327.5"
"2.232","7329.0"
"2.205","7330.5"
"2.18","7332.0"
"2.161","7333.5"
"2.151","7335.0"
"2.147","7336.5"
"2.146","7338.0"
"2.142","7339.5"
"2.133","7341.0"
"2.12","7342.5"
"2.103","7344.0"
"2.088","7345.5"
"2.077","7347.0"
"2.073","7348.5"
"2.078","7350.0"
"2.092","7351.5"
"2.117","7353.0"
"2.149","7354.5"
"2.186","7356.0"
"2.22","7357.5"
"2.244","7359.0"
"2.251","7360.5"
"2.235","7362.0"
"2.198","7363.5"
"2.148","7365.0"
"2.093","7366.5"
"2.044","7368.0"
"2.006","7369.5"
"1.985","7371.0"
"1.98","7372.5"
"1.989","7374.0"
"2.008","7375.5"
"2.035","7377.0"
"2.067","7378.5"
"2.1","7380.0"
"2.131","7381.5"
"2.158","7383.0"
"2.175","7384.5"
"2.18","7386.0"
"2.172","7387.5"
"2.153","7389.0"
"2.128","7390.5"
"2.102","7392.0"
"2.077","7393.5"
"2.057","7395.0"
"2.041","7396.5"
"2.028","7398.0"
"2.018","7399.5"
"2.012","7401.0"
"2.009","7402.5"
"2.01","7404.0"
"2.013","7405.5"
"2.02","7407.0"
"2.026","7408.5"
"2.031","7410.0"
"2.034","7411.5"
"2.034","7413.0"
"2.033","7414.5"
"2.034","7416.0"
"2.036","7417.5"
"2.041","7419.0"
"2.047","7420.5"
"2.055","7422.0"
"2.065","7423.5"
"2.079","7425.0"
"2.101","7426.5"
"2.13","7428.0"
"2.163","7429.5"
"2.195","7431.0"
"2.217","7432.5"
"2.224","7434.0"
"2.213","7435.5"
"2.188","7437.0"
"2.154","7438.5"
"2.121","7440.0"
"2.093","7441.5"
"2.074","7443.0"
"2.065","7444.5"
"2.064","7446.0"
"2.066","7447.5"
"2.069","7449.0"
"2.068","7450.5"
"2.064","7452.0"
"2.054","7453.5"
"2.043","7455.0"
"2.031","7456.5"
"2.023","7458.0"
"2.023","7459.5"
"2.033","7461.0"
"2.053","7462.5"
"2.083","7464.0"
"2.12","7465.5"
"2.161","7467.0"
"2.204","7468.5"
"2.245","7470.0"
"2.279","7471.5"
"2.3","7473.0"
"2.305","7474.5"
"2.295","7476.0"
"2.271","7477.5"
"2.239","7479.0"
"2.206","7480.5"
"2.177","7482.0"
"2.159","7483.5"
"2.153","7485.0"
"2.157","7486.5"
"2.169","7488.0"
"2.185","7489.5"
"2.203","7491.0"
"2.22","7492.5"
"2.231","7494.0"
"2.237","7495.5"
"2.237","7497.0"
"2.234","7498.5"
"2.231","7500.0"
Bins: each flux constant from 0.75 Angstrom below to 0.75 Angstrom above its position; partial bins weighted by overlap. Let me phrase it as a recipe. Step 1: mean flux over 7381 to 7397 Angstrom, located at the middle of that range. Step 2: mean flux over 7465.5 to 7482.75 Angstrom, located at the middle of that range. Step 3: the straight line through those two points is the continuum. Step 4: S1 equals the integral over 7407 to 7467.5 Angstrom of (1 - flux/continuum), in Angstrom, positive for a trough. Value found 2.9 Angstrom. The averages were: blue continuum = 2.13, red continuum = 2.24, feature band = 2.08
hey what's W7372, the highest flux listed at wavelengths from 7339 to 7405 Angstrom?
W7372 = 2.251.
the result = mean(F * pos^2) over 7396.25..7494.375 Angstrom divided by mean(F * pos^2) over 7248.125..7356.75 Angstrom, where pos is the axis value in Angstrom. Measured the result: 1.0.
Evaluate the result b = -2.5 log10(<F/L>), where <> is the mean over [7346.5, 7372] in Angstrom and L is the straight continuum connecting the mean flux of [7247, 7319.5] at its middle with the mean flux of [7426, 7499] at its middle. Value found 0.03 mag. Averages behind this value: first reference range 2.2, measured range 2.13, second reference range 2.15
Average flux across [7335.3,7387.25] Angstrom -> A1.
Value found 2.12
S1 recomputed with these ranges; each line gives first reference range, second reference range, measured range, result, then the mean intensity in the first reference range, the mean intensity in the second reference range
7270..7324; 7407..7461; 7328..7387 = 0.93 Angstrom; 2.22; 2.08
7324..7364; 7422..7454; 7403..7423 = 0.92 Angstrom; 2.17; 2.12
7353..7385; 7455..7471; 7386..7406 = 0.39 Angstrom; 2.11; 2.1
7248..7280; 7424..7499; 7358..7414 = 2.36 Angstrom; 2.2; 2.15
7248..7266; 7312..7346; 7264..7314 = -0.64 Angstrom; 2.17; 2.2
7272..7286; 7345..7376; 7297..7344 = 0.50 Angstrom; 2.29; 2.11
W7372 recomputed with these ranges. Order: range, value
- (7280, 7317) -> 2.307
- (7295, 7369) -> 2.293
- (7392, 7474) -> 2.3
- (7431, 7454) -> 2.224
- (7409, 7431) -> 2.195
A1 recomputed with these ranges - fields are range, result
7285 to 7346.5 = 2.19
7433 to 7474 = 2.12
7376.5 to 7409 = 2.08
